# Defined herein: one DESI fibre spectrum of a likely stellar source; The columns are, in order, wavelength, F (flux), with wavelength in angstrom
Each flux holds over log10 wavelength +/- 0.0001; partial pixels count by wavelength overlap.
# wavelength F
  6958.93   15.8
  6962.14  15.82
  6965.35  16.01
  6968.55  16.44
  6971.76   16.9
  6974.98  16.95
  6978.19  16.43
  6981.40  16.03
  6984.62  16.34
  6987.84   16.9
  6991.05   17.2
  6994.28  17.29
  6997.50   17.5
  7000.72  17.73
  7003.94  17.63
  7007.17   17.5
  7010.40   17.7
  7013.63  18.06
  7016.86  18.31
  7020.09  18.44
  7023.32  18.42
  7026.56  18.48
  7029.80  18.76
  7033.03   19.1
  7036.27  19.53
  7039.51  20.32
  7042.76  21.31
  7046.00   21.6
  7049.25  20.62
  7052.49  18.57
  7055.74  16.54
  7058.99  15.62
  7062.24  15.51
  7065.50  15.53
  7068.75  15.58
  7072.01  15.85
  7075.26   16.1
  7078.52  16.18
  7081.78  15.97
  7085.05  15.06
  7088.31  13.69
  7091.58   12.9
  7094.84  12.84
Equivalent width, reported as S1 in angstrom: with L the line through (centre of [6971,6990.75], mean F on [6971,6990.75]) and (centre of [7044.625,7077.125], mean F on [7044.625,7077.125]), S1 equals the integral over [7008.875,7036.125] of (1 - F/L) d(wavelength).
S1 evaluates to -2.6 angstrom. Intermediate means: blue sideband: 16.6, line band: 18.5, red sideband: 17.1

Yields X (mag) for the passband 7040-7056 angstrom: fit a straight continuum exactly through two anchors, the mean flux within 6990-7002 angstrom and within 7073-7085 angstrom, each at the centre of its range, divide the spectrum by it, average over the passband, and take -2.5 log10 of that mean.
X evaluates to -0.21 mag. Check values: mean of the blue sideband 17.4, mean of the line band 20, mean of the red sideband 15.9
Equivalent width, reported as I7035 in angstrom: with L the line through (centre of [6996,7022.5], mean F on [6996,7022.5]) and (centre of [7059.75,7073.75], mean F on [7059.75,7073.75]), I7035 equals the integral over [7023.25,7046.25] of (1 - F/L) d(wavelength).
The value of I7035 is -3.8 angstrom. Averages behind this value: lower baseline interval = 17.9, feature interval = 19.7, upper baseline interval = 15.6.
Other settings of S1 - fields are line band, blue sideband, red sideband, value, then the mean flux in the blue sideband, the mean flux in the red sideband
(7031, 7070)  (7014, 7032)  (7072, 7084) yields -2.4 angstrom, 18.5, 16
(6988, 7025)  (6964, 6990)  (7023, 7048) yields 0.8 angstrom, 16.5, 19.8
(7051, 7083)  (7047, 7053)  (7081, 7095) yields 2.1 angstrom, 20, 14.1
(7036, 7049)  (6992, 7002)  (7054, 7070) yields -3.6 angstrom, 17.5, 15.8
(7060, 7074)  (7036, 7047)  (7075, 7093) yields 1.3 angstrom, 20.8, 14.9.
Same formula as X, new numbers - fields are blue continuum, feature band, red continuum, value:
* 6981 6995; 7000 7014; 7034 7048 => 0.03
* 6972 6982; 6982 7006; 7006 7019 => 0.00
